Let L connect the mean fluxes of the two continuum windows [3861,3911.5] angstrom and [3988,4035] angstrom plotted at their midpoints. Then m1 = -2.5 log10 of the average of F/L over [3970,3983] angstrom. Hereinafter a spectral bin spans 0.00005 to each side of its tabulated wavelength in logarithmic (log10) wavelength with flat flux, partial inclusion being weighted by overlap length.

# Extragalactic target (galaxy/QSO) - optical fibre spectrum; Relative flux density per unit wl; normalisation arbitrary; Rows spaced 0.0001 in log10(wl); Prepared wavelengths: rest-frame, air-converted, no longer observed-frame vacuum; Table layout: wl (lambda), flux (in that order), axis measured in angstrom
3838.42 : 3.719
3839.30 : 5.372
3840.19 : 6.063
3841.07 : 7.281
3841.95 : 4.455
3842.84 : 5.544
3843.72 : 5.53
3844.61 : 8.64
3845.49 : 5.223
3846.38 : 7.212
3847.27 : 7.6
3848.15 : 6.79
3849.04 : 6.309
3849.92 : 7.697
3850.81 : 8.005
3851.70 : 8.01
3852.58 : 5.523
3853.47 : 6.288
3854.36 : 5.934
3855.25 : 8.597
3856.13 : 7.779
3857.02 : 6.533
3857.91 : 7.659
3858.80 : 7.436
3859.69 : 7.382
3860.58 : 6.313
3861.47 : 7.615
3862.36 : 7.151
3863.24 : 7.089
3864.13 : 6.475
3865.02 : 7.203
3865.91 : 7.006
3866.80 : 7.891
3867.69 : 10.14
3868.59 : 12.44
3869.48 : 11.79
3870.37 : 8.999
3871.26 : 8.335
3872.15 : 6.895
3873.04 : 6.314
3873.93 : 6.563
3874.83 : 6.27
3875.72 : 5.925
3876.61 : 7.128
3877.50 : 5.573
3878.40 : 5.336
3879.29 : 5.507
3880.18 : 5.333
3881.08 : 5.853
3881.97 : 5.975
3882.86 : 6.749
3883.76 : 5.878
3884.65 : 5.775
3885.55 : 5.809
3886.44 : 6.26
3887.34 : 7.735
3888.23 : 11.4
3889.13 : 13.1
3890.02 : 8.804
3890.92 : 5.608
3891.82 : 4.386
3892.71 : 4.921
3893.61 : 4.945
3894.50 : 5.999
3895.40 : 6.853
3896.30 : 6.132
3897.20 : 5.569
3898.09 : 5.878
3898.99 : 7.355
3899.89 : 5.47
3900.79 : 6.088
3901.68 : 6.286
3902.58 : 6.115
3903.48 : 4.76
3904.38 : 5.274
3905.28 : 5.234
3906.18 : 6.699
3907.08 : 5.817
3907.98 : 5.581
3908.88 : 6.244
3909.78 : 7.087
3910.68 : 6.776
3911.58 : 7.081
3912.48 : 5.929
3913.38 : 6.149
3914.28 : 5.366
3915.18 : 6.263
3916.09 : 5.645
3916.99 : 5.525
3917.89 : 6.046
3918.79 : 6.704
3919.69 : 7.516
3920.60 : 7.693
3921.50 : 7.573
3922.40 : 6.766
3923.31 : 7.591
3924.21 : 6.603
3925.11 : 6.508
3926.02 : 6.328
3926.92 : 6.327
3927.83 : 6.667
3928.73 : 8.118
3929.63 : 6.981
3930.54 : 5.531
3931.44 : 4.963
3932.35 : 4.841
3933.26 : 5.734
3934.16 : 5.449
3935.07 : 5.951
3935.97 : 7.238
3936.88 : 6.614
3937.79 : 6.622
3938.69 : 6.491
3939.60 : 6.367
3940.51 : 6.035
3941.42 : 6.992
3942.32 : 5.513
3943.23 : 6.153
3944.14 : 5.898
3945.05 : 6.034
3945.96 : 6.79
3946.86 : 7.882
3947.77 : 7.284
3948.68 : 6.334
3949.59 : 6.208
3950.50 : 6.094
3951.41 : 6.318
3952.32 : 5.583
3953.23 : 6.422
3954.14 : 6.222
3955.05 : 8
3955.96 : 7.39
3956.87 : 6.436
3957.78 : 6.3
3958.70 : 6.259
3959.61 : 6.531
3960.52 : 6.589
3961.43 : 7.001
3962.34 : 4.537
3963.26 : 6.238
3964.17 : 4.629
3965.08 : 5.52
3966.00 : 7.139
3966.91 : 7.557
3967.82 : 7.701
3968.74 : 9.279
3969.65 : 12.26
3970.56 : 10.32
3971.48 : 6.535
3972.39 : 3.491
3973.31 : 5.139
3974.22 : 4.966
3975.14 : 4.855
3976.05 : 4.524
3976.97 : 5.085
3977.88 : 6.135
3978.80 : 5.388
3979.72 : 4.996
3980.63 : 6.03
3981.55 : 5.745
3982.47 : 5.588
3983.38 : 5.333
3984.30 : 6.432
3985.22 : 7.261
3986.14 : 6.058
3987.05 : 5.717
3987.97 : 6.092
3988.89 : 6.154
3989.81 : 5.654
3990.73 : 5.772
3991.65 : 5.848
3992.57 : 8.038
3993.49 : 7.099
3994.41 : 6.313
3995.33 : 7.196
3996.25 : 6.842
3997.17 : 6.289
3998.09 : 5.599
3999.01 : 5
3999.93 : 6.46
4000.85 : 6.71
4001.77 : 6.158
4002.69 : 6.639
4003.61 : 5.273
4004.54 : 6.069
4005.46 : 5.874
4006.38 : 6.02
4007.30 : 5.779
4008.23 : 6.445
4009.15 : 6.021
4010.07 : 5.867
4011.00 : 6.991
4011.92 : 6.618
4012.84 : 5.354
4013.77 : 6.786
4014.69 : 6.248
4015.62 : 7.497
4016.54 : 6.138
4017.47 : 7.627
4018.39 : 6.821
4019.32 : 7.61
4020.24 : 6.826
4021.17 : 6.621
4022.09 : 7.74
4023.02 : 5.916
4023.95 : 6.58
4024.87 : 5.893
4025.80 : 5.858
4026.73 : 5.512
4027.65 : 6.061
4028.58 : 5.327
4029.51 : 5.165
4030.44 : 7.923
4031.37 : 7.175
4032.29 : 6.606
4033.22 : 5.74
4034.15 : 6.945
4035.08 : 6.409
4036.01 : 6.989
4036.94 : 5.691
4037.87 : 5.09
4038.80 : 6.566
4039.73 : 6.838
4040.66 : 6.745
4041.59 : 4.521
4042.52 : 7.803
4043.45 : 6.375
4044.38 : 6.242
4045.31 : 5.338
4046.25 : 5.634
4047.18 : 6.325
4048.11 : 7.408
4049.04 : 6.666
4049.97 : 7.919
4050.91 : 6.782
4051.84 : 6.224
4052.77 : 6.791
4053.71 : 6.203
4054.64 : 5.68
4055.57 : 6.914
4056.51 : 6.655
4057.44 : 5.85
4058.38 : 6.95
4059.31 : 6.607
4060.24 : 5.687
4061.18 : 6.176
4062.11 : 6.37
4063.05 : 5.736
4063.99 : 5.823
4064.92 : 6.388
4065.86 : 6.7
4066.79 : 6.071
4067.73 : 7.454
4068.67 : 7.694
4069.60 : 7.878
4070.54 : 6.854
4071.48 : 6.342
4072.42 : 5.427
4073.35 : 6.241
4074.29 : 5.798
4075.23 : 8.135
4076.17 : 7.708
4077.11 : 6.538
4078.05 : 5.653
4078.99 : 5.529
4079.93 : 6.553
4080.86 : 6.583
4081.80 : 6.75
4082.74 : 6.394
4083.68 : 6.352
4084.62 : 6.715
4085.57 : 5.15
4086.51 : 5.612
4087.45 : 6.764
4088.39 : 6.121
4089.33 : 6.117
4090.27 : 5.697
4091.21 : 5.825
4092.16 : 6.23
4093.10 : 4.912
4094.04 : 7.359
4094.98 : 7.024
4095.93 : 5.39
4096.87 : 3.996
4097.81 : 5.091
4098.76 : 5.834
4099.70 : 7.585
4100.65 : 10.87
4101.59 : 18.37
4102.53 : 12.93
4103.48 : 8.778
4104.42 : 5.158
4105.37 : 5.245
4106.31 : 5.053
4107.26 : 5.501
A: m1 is 0.15 mag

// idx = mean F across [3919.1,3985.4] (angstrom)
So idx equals 6.43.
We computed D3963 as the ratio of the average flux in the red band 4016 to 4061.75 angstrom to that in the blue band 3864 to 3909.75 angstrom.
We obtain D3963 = 0.95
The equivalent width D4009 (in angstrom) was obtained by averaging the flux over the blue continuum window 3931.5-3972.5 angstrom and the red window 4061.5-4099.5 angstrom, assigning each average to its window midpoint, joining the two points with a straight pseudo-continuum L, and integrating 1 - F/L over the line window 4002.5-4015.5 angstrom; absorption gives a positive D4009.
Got 0.59 angstrom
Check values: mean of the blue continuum 6.61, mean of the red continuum 6.28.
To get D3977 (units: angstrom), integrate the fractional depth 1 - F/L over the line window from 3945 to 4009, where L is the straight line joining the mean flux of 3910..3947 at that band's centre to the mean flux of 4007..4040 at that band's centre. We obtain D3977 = 0.84 angstrom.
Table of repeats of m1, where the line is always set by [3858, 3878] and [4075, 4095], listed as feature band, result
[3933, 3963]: 0.12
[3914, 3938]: 0.14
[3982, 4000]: 0.11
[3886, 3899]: 0.07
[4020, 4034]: 0.06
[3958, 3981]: 0.11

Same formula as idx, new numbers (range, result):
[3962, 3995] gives 6.27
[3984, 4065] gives 6.36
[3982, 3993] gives 6.16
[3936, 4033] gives 6.37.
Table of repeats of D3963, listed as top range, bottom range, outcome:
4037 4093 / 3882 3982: 0.99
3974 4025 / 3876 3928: 0.97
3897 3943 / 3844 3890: 0.86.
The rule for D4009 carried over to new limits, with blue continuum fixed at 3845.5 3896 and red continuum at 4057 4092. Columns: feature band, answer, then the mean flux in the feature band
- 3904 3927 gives 1.8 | 6.4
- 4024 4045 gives 0.9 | 6.25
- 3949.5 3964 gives 1.0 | 6.35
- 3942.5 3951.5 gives 0.5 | 6.48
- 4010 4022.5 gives -0.4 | 6.79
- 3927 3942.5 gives 1.4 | 6.26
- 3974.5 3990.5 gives 2.4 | 5.7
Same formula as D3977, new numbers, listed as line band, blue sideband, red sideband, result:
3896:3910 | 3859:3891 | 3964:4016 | 2.3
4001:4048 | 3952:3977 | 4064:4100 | 0.7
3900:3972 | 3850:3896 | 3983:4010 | 1.5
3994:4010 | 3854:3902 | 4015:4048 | 0.9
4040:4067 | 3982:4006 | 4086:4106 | 1.6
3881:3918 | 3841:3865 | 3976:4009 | 1.5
